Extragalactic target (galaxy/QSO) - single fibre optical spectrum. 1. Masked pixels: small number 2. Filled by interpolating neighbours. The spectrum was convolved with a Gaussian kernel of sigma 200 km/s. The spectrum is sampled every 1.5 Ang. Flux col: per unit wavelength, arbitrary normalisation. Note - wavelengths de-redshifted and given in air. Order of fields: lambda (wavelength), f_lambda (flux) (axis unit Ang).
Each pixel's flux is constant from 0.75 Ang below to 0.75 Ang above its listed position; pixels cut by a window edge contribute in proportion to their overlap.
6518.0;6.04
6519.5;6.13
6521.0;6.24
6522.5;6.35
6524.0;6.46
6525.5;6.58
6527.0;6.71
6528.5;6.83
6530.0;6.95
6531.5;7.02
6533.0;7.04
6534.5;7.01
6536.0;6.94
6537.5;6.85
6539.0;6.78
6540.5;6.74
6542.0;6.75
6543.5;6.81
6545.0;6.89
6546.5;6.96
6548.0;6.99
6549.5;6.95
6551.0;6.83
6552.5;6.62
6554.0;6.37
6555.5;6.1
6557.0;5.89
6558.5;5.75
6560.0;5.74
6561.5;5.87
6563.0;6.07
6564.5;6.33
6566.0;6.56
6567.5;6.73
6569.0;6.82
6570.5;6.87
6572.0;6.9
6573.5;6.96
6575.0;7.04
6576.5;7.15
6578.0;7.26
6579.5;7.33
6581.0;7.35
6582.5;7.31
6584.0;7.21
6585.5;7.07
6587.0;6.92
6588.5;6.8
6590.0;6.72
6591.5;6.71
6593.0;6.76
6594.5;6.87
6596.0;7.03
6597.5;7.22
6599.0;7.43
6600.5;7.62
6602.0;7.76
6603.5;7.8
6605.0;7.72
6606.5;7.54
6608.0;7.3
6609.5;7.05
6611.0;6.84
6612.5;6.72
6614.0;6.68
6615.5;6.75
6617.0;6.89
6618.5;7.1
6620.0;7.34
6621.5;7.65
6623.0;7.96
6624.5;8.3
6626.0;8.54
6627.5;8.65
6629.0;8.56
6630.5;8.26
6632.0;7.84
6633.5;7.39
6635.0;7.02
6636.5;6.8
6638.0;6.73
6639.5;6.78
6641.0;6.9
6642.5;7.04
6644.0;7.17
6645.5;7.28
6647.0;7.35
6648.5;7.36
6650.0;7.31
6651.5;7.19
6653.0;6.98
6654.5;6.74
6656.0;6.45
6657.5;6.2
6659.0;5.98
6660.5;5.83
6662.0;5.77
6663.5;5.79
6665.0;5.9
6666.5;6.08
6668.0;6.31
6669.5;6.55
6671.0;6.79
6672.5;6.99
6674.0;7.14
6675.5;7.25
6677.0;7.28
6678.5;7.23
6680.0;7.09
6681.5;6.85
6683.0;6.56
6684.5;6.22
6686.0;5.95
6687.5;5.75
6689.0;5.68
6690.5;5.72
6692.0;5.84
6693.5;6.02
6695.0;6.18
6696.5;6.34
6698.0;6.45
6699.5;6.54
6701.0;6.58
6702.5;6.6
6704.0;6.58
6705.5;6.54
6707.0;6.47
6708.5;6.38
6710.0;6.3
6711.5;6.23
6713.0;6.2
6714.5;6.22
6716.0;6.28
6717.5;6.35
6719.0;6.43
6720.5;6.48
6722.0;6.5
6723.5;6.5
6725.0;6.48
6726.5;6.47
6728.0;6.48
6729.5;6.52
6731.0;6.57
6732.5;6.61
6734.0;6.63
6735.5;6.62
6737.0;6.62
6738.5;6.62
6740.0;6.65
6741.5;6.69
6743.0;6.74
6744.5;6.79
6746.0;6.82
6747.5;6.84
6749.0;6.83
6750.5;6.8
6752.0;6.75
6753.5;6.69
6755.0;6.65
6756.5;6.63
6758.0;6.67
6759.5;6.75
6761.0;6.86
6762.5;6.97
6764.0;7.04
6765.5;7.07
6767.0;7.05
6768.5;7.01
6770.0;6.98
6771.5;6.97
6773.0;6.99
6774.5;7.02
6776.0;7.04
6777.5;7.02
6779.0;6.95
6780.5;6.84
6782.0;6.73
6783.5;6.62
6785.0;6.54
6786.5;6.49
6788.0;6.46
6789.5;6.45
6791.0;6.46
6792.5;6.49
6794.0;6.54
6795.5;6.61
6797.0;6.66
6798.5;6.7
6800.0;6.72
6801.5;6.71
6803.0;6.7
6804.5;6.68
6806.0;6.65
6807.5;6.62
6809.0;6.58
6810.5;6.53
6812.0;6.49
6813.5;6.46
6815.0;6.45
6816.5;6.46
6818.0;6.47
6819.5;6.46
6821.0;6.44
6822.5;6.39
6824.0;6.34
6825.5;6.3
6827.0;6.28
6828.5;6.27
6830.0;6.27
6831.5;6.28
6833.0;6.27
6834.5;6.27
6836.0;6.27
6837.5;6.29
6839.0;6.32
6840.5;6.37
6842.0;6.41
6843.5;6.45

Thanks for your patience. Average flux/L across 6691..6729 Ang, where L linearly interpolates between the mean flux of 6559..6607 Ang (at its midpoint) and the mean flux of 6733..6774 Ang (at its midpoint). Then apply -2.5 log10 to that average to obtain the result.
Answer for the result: 0.08 mag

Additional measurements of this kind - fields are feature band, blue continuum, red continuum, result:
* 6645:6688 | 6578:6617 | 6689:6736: 0.01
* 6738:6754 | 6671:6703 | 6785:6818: -0.04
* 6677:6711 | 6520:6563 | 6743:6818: 0.05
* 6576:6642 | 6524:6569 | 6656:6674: -0.14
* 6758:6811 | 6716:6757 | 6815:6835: -0.05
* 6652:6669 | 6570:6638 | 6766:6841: 0.15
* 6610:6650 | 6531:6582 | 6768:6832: -0.11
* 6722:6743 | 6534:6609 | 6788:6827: 0.01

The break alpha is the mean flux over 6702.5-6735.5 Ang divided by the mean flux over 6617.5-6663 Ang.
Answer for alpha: 0.89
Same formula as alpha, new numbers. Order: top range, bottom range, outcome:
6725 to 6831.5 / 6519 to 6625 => 0.97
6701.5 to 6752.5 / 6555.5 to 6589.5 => 0.98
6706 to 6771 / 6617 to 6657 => 0.90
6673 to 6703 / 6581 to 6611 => 0.90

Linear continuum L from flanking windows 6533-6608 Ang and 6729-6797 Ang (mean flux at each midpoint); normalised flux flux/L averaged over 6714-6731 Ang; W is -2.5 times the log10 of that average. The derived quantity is 0.06 mag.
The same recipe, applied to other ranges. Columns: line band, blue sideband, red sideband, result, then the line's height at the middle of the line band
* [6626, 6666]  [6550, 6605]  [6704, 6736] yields -0.05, 6.65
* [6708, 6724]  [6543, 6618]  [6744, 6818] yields 0.07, 6.78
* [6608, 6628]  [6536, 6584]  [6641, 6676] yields -0.11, 6.69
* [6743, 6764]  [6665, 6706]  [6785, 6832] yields -0.05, 6.49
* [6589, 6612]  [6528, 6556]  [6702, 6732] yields -0.08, 6.69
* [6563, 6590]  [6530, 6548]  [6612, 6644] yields 0.03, 7.12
